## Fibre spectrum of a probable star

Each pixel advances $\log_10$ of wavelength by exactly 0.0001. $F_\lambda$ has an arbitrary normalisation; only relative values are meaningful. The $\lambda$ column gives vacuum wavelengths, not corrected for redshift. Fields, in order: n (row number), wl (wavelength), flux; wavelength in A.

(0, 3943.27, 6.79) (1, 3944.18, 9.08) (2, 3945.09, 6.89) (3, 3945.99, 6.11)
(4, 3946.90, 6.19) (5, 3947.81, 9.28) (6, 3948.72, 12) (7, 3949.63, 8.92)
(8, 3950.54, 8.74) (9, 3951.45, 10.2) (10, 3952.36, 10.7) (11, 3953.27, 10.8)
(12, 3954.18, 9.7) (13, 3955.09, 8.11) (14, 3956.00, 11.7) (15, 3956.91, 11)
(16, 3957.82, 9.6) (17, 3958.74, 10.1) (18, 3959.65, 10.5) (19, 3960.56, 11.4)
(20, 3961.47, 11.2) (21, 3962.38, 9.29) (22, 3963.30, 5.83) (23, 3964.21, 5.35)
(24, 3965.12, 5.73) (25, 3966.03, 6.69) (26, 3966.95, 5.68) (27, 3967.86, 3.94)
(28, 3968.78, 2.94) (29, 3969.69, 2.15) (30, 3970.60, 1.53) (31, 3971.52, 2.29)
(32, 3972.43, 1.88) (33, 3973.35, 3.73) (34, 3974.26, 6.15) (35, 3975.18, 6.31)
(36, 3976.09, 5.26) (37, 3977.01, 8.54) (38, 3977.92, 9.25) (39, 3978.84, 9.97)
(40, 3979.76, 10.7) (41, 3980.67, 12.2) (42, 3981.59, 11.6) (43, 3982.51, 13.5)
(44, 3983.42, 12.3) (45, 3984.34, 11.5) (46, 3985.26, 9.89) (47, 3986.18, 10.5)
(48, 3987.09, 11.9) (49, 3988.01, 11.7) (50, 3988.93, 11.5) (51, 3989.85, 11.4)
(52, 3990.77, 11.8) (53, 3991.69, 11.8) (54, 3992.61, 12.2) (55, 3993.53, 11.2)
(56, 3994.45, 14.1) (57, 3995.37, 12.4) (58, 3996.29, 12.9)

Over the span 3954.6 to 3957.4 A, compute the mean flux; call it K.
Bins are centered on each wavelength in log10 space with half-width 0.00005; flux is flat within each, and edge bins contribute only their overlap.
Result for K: 10.3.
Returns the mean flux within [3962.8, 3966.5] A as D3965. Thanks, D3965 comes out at 5.92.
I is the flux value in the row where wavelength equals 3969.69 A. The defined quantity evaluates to 2.15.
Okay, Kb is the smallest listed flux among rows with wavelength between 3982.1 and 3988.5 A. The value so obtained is 9.89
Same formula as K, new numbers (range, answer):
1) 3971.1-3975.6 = 4.07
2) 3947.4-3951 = 9.74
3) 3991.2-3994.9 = 12.3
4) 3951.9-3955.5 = 9.85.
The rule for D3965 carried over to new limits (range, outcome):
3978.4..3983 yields 11.6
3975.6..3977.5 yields 6.96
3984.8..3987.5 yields 10.8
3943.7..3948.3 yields 7.54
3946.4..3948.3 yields 7.76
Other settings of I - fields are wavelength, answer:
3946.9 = 6.19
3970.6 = 1.53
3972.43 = 1.88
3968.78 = 2.94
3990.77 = 11.8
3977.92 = 9.25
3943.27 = 6.79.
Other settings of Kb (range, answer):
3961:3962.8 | 9.29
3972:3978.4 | 1.88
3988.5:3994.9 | 11.2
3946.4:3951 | 6.19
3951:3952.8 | 10.2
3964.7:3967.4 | 5.68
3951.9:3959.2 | 8.11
